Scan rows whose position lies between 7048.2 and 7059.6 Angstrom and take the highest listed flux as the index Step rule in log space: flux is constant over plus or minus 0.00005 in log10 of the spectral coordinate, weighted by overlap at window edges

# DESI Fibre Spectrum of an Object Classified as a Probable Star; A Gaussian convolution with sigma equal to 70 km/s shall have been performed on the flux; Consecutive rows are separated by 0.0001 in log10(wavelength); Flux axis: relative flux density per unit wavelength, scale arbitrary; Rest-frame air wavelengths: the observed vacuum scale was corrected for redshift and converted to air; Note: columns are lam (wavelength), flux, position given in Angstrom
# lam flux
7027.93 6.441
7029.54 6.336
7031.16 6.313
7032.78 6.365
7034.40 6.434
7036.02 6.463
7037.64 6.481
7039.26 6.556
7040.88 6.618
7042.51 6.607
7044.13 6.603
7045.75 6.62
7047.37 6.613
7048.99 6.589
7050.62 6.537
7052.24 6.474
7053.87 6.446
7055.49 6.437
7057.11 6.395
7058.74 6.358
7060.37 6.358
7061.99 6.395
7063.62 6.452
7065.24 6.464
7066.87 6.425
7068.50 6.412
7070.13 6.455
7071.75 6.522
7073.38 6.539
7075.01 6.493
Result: 6.589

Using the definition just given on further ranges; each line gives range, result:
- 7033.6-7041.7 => 6.618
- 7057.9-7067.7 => 6.464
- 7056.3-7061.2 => 6.395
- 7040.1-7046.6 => 6.62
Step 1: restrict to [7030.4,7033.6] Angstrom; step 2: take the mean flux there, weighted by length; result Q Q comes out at 6.34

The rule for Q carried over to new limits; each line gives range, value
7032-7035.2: 6.4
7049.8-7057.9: 6.46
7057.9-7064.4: 6.38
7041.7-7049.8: 6.61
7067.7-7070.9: 6.43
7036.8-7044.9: 6.57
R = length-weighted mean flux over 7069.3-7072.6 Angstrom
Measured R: 6.5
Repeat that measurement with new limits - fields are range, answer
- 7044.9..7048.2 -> 6.63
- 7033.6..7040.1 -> 6.49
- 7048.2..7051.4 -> 6.55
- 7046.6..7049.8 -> 6.61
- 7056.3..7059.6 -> 6.36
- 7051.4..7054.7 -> 6.46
